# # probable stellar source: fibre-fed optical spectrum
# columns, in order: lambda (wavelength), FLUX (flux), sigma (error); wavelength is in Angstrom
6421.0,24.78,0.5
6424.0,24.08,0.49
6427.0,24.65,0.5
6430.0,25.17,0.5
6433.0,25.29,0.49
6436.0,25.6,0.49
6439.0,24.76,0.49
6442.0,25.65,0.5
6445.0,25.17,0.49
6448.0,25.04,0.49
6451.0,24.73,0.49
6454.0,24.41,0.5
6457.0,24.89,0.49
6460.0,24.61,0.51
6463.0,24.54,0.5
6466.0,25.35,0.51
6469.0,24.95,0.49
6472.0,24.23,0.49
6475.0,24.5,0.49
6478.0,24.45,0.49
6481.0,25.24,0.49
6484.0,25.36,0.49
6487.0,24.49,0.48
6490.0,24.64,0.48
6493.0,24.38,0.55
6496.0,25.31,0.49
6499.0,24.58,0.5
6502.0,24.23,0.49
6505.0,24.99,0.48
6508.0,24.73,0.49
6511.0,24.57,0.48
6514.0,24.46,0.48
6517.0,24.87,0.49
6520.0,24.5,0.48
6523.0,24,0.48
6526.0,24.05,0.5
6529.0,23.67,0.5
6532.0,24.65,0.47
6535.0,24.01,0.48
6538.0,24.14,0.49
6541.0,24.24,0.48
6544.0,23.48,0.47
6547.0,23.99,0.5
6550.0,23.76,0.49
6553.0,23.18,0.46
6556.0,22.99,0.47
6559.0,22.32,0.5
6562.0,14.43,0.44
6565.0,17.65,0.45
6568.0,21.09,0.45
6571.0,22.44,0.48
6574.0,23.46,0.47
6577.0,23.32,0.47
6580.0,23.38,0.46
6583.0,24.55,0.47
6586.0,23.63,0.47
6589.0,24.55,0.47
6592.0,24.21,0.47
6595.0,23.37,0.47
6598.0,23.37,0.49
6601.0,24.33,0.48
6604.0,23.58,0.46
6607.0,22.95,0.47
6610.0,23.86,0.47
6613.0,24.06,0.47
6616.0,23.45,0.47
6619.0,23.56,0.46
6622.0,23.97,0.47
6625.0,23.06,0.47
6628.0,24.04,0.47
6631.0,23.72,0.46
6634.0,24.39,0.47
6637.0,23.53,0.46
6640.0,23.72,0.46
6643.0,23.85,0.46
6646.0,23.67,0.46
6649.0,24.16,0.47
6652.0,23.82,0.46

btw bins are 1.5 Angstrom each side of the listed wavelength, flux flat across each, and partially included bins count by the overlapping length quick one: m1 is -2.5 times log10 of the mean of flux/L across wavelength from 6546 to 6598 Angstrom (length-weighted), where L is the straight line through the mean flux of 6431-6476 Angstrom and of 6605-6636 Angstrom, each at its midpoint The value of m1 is 0.07 mag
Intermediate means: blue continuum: 24.9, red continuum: 23.7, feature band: 22.5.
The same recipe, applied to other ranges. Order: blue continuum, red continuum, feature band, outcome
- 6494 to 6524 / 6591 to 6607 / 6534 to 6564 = 0.077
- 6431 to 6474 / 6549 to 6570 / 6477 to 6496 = -0.054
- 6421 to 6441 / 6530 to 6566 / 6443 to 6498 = -0.031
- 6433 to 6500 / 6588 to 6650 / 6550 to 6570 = 0.175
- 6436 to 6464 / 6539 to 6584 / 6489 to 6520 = -0.047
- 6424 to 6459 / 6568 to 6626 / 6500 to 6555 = 0.001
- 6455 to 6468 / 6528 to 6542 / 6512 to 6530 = 0.000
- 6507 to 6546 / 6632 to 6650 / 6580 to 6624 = 0.009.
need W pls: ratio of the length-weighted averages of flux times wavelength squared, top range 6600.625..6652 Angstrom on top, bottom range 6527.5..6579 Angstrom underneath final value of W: 1.08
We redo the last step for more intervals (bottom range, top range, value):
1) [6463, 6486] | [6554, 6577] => 0.86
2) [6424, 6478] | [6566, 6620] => 0.98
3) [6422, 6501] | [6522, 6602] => 0.96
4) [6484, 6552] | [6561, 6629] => 0.96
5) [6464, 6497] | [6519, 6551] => 0.99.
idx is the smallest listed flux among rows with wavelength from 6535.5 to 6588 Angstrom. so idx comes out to 14.43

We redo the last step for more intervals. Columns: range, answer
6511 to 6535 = 23.67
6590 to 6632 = 22.95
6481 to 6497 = 24.38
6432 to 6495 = 24.23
